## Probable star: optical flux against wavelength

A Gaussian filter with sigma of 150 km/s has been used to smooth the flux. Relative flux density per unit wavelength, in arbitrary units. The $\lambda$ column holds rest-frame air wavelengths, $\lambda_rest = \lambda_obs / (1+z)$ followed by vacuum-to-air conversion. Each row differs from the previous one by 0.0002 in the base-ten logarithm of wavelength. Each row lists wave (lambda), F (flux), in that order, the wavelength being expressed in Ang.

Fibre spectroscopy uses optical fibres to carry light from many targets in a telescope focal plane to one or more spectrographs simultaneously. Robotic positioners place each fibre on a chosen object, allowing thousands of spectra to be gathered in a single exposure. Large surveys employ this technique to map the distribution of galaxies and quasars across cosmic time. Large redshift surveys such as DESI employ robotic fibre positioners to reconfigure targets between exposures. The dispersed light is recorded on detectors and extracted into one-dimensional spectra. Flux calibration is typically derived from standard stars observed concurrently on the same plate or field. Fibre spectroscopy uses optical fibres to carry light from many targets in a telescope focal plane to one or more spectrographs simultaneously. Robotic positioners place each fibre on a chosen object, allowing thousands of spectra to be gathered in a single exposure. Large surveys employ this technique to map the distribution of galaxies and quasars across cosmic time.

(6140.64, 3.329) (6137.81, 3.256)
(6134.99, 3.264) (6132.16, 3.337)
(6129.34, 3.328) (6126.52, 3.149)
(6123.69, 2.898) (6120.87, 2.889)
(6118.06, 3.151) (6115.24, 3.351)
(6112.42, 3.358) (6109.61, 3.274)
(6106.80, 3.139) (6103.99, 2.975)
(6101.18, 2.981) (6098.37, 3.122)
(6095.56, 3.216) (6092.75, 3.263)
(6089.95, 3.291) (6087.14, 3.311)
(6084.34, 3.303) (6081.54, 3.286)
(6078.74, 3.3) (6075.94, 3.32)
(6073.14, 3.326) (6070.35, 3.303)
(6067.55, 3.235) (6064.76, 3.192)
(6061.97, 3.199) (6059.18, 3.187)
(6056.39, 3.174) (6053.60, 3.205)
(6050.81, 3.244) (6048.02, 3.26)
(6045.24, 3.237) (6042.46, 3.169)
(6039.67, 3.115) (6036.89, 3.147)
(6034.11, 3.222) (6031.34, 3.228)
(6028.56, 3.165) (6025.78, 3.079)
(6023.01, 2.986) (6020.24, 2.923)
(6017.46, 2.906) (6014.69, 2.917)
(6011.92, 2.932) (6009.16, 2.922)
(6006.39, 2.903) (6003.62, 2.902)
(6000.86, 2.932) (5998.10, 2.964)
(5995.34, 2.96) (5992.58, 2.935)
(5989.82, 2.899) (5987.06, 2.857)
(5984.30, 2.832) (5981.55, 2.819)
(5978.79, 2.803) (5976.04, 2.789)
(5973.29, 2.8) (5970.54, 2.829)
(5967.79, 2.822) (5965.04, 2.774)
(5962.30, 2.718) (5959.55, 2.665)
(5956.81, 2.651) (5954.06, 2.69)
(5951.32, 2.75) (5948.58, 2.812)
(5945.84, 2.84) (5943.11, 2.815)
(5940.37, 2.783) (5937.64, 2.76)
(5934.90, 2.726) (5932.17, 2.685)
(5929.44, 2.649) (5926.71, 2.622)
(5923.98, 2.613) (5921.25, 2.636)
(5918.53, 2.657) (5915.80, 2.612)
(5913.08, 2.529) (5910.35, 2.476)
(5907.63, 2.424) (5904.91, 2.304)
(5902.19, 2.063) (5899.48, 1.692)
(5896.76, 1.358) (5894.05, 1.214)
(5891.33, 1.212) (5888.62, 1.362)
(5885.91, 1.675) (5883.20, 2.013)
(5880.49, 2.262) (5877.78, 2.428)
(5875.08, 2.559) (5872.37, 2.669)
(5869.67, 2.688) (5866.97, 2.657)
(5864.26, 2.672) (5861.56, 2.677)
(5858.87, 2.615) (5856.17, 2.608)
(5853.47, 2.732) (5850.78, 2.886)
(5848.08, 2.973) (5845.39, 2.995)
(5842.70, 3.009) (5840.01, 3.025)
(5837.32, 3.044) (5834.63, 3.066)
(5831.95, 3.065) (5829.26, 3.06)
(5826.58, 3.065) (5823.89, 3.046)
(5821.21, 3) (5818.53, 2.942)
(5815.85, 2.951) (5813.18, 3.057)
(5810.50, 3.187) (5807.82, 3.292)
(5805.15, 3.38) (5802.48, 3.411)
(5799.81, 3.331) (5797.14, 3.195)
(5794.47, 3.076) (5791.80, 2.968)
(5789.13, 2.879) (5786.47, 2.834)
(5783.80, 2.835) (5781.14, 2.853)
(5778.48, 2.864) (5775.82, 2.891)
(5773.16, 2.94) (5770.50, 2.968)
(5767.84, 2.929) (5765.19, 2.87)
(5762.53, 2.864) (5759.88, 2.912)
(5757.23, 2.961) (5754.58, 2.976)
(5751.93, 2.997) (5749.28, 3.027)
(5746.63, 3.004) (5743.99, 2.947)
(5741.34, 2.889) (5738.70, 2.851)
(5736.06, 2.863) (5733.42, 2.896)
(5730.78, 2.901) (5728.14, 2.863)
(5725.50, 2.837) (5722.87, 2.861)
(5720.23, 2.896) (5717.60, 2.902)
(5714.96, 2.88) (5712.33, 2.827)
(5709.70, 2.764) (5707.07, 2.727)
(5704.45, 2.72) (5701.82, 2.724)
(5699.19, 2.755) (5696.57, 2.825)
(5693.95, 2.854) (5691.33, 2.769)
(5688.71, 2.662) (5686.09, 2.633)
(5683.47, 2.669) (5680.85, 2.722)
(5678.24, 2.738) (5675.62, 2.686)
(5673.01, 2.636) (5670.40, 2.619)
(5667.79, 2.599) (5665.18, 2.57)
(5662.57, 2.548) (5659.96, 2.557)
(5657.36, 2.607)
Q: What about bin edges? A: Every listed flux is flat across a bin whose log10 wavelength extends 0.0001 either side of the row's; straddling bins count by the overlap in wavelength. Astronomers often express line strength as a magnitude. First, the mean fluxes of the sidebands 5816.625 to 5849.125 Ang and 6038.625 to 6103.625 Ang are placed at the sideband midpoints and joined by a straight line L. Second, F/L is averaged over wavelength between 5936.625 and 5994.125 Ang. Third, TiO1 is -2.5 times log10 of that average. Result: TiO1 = 0.13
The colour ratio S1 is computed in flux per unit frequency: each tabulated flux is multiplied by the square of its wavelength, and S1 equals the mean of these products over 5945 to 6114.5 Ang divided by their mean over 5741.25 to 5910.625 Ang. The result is 1.20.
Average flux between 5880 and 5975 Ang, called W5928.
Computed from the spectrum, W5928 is 2.42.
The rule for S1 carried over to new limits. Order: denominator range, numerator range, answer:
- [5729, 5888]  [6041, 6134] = 1.23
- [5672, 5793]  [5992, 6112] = 1.23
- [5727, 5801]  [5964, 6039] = 1.08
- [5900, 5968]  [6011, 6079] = 1.25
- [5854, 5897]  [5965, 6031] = 1.38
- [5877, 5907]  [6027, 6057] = 1.88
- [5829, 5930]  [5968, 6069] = 1.29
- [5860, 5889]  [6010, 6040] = 1.36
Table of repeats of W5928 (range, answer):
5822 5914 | 2.48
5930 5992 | 2.78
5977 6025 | 2.91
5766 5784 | 2.9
